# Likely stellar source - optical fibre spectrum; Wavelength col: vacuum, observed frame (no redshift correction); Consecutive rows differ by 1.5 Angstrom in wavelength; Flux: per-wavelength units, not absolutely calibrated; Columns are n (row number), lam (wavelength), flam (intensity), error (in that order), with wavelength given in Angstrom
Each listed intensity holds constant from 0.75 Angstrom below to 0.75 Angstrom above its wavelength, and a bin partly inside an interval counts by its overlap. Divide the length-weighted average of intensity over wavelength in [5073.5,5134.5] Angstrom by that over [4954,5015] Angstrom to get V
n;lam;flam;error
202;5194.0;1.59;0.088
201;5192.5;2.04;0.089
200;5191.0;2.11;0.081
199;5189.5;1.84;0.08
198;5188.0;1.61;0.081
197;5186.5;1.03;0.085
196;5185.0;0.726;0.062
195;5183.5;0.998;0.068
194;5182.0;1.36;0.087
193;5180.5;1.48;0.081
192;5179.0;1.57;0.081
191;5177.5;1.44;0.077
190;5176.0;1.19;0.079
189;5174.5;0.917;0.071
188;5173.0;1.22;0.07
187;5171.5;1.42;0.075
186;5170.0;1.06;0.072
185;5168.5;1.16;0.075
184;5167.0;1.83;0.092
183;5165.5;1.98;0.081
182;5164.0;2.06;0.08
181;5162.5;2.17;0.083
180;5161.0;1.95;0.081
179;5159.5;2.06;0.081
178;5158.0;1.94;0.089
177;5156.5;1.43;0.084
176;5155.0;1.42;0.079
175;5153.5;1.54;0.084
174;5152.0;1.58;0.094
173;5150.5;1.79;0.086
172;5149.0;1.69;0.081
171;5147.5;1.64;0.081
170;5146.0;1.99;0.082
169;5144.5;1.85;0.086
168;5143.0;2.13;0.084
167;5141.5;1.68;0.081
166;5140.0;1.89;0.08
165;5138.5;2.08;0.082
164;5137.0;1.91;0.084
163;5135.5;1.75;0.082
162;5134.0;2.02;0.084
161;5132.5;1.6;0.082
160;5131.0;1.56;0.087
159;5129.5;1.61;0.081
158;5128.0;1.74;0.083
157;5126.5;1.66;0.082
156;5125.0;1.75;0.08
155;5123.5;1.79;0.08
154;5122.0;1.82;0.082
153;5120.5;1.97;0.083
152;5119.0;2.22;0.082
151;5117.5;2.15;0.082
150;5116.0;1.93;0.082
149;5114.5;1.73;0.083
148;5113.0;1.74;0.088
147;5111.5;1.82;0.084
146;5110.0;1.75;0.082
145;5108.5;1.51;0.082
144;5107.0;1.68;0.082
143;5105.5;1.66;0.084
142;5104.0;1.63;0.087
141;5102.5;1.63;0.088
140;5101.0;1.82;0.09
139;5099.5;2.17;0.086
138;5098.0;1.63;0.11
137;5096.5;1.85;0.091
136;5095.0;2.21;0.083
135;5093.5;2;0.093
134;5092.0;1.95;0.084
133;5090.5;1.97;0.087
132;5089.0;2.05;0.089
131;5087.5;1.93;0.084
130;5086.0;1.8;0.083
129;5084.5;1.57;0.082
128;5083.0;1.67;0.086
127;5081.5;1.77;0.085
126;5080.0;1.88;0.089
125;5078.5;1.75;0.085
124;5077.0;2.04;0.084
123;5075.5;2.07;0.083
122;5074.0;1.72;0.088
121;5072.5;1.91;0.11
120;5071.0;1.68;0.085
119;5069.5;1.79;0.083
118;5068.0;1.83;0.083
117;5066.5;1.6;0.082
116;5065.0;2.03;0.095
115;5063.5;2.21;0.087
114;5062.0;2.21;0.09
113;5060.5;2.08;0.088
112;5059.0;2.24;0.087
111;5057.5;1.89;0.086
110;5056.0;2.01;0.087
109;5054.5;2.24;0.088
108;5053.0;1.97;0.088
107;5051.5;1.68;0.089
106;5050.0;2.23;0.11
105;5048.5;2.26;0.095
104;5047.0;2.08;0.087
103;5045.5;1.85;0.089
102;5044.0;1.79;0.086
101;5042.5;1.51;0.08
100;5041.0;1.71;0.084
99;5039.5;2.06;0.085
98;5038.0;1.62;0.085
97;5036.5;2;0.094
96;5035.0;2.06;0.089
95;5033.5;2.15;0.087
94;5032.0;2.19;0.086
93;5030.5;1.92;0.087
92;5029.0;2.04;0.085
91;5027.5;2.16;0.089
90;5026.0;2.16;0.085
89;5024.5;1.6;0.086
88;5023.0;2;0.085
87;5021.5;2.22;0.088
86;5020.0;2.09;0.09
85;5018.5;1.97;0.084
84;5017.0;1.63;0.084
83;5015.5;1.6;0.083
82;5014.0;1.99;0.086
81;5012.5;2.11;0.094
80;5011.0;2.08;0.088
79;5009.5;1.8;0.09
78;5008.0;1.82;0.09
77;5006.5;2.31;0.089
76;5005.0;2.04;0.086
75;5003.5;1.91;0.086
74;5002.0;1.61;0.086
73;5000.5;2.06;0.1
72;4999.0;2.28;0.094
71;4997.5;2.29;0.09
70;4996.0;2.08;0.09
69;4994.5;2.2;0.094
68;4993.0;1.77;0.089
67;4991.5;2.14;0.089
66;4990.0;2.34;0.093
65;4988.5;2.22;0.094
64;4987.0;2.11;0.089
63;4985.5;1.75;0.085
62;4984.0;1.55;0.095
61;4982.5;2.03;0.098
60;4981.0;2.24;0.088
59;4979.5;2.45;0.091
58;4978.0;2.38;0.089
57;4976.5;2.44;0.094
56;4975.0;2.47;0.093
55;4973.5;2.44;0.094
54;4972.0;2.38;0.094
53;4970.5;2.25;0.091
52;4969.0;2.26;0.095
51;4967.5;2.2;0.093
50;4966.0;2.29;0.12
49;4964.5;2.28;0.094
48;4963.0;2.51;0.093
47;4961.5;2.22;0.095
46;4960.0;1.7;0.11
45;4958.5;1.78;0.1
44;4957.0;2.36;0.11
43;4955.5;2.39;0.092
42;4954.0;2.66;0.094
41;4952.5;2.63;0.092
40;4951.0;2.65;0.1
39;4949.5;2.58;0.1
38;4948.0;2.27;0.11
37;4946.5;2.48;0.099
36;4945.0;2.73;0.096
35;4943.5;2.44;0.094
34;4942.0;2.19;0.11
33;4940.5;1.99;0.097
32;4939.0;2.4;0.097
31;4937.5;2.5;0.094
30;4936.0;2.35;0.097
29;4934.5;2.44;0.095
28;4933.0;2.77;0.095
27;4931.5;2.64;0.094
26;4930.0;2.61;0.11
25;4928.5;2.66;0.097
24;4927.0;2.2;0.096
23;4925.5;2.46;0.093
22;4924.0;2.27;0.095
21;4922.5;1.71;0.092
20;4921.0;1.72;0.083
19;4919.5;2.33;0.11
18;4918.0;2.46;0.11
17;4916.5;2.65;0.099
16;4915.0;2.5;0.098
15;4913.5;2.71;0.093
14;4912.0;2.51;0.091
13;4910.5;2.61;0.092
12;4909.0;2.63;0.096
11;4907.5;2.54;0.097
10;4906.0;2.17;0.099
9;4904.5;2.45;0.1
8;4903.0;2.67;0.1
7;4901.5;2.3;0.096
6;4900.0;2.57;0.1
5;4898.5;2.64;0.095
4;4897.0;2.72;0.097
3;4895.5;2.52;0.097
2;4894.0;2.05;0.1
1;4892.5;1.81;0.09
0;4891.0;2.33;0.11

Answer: 0.9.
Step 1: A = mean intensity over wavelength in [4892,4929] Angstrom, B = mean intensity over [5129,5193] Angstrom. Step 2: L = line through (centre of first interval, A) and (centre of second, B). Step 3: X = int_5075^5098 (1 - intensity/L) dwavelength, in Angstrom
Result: -0.4 Angstrom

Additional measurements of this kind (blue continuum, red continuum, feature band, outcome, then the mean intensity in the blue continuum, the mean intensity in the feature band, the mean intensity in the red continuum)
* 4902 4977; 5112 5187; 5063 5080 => 0.57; 2.39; 1.87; 1.67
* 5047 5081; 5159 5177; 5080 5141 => -1.13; 1.97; 1.82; 1.58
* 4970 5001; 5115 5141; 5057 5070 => 0.05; 2.18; 1.99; 1.85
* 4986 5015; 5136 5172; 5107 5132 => 0.51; 2.05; 1.79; 1.76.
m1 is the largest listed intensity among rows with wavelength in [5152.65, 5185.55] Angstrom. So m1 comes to 2.17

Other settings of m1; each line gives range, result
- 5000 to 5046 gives 2.31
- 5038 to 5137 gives 2.26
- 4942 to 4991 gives 2.73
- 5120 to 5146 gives 2.13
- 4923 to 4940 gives 2.77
